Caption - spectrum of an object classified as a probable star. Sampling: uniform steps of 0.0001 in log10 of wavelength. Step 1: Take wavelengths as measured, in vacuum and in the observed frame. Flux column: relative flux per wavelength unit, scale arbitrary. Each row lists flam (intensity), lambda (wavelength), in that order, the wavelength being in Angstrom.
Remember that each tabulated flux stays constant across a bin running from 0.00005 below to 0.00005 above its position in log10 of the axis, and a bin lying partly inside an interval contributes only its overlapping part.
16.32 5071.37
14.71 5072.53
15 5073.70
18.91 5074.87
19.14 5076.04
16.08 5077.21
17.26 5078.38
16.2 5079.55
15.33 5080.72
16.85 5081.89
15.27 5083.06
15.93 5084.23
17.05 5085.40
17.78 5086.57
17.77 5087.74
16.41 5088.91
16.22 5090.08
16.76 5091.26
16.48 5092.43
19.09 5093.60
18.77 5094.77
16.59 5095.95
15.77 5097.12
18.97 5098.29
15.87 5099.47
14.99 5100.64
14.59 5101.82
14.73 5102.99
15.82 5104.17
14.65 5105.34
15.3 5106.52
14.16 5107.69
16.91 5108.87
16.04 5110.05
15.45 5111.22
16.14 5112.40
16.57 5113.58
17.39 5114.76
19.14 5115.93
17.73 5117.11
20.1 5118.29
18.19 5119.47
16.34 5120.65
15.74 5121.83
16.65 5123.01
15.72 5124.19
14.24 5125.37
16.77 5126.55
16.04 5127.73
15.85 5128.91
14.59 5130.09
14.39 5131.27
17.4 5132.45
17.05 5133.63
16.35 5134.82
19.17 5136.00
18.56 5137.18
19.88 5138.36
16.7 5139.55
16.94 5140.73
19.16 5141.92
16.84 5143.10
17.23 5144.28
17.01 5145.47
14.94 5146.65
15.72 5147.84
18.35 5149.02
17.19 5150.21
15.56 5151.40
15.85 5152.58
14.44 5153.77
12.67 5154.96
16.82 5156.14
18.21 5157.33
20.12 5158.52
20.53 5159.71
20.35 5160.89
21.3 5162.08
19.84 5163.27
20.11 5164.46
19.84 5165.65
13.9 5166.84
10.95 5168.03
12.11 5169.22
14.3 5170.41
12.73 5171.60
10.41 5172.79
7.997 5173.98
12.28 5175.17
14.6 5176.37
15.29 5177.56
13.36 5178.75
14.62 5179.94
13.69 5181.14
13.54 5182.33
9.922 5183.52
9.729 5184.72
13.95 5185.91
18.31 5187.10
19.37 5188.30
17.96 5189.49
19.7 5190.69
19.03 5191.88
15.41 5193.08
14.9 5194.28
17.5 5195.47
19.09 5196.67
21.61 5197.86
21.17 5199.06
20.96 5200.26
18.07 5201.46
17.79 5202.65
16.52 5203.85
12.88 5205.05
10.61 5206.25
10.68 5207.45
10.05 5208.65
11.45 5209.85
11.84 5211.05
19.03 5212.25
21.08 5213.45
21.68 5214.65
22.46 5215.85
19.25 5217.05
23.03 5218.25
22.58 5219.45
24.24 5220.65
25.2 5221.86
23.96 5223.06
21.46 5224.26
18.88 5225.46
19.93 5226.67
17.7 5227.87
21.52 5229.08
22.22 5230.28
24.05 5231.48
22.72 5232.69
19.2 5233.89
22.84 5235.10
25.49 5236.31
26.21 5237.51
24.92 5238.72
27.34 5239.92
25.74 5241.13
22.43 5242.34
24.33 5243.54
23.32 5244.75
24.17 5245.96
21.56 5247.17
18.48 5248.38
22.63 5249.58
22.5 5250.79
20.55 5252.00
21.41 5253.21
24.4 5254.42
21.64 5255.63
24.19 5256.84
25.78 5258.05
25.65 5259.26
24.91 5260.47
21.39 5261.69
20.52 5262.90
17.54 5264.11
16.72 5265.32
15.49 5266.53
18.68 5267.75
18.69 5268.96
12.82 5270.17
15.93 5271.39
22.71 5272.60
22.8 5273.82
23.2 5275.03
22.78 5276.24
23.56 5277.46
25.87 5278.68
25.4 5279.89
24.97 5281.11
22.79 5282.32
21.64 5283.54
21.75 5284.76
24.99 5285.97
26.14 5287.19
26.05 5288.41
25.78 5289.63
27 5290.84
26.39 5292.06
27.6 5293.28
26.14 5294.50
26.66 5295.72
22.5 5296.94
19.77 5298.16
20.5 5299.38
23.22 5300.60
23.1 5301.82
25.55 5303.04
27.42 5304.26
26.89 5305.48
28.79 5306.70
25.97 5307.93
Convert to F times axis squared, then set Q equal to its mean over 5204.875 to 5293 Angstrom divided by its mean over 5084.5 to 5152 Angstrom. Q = 1.4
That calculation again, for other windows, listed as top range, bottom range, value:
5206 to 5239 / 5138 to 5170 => 1.21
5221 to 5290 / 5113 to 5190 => 1.44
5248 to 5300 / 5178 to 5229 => 1.32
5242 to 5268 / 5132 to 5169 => 1.31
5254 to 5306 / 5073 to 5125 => 1.48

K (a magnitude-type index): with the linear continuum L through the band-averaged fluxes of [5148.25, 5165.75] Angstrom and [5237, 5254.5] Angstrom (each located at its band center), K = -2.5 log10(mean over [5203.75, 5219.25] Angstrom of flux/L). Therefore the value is 0.29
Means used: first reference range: 18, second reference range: 23.3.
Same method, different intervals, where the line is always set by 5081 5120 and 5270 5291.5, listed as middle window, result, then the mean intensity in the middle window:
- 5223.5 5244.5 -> -0.057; 22.8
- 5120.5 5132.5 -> 0.124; 15.7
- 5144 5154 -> 0.135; 16.3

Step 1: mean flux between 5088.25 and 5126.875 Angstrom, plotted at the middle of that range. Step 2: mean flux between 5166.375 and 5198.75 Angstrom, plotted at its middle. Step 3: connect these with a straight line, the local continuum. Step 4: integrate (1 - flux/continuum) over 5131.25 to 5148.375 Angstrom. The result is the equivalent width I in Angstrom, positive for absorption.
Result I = -1.64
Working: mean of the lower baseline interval 16.5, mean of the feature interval 17.3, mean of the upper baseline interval 14.7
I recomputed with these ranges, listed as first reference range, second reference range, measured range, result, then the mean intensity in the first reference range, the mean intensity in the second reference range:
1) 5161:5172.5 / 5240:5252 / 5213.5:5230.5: -0.7 Angstrom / 16.1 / 22.9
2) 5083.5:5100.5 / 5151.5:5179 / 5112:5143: -1.3 Angstrom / 17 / 15.6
